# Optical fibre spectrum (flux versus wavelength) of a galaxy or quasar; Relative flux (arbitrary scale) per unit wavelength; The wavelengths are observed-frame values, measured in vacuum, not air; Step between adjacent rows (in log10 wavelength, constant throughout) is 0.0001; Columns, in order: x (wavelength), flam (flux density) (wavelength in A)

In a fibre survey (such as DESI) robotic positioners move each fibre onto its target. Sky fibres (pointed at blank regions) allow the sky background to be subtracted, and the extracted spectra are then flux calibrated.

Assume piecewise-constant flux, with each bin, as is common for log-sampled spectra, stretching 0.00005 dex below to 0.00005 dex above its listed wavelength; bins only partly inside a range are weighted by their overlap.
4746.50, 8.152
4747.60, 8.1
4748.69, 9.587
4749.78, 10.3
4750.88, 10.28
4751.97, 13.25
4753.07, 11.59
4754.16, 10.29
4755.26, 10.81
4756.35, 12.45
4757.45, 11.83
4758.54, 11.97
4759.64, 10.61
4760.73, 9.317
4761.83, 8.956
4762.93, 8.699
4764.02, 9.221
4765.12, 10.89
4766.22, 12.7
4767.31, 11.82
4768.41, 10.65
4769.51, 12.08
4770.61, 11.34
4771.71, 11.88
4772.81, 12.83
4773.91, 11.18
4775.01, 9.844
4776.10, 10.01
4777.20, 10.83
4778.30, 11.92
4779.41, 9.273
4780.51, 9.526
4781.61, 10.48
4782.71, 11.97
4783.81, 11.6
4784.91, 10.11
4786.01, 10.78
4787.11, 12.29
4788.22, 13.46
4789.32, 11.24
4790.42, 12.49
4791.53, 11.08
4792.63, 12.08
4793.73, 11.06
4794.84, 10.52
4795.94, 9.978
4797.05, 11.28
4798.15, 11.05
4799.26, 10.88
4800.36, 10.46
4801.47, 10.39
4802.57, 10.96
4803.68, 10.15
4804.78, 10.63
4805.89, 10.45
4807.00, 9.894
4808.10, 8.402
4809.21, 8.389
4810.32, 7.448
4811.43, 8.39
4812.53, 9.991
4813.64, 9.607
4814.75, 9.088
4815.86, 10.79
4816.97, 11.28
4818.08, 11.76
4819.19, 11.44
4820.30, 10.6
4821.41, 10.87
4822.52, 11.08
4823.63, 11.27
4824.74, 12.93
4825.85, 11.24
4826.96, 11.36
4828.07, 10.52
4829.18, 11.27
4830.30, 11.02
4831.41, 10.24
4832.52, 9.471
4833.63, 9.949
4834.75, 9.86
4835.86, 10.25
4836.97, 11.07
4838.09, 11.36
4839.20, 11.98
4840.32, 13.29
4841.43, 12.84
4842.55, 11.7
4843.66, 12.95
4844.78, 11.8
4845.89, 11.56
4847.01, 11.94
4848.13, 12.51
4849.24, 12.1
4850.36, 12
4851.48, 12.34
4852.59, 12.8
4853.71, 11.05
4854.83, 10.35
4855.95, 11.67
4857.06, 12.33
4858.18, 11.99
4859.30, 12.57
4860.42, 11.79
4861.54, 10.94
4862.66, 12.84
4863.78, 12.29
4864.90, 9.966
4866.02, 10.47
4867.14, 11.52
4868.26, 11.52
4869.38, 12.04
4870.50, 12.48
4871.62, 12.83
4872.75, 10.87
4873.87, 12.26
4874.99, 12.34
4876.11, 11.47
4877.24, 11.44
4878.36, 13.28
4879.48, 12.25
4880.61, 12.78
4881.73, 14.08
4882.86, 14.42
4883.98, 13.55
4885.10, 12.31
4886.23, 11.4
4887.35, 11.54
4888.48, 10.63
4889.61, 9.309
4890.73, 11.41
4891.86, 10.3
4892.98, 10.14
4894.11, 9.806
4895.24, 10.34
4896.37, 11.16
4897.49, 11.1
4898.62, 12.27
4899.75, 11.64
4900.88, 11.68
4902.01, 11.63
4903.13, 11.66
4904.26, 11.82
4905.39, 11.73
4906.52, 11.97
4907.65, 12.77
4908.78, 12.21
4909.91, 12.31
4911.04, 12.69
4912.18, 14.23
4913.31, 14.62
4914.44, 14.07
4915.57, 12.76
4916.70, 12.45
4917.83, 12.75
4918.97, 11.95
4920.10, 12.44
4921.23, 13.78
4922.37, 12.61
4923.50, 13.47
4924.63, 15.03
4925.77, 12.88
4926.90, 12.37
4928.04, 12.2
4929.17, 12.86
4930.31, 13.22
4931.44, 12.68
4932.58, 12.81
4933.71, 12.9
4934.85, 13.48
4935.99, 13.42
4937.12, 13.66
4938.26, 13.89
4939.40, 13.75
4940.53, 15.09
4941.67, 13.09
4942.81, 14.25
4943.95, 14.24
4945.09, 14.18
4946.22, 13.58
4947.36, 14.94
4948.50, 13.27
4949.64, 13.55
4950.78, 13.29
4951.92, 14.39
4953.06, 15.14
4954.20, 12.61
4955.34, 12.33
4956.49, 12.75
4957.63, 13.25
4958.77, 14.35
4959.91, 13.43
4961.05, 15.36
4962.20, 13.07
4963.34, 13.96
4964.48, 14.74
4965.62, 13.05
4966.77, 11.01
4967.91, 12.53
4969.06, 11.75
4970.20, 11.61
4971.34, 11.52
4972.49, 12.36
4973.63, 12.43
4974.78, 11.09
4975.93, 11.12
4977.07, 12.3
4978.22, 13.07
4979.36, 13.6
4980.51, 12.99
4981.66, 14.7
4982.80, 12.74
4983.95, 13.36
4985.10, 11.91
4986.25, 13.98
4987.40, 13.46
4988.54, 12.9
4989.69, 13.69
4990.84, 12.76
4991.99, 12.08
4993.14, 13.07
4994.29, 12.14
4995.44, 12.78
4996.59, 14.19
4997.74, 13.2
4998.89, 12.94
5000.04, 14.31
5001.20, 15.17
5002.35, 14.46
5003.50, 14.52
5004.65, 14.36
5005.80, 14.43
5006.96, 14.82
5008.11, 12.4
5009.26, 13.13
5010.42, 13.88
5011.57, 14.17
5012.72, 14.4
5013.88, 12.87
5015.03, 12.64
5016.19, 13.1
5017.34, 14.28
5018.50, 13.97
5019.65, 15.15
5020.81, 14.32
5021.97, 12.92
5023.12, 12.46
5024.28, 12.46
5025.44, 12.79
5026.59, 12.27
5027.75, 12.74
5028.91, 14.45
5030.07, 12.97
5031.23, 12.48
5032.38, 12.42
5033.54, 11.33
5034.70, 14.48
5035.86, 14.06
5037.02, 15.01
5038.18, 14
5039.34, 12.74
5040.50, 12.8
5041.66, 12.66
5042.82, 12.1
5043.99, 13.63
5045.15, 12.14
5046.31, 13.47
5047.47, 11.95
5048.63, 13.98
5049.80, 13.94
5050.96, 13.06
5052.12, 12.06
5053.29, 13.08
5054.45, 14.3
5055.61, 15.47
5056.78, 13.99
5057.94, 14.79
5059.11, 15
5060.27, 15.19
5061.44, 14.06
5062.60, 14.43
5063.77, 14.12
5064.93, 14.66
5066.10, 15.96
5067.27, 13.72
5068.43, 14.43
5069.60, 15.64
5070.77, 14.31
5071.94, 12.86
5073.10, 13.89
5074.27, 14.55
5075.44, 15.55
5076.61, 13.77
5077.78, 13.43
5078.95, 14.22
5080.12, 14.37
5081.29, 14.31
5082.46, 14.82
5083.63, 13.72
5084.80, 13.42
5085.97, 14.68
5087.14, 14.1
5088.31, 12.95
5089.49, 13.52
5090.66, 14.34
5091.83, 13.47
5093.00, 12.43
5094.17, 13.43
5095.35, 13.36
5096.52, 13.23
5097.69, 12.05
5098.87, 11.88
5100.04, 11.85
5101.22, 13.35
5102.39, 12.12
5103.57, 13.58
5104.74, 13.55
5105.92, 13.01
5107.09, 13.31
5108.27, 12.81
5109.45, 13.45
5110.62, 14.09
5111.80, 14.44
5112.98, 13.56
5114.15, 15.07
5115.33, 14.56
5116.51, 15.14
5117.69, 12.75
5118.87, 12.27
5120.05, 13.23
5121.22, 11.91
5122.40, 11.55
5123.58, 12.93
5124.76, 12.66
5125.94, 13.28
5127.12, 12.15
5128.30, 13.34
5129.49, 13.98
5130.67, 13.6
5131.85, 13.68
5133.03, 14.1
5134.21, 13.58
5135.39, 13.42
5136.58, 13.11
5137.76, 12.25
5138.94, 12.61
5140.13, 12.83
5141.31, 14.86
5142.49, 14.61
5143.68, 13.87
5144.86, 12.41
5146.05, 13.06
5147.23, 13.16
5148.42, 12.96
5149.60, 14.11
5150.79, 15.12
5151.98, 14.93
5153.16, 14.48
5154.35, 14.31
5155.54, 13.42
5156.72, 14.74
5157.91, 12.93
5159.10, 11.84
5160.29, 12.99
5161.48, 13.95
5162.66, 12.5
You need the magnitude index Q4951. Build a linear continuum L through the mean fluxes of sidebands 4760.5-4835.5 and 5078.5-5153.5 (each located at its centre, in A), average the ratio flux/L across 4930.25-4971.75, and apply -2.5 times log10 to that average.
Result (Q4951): -0.12 mag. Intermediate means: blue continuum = 10.7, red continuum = 13.4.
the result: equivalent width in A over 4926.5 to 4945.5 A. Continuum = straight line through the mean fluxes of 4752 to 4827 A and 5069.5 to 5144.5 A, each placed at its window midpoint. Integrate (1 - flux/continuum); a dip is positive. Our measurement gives -2.2 A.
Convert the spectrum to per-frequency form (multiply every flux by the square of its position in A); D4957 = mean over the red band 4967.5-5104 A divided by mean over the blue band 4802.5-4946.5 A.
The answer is 1.2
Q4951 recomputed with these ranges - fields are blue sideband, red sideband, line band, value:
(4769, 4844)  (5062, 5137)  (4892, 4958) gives -0.077 mag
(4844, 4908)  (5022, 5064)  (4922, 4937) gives -0.069 mag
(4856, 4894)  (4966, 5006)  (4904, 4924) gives -0.051 mag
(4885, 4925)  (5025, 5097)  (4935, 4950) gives -0.121 mag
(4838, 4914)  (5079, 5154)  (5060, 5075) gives -0.103 mag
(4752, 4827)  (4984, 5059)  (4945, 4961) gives -0.086 mag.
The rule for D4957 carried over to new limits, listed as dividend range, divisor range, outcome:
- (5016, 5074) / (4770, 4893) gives 1.32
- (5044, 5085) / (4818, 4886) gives 1.30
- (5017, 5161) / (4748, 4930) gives 1.31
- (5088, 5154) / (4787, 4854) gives 1.37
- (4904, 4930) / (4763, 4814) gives 1.27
